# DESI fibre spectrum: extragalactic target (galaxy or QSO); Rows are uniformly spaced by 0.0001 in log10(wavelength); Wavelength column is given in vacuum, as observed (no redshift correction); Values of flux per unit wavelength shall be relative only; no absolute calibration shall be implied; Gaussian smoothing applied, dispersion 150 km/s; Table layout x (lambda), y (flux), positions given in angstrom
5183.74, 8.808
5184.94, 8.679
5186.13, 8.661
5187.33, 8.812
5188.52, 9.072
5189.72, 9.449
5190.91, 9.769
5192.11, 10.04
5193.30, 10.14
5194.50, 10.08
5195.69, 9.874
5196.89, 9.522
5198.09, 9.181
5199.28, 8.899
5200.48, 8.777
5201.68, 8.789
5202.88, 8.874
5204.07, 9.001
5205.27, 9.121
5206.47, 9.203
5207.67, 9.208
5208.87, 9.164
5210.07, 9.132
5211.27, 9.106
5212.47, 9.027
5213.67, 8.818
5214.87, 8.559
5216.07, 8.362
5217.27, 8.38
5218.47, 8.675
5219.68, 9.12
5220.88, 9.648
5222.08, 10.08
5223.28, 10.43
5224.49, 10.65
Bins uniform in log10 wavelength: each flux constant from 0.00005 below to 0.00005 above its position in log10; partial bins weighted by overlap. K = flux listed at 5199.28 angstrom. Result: 8.899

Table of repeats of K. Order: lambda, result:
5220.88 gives 9.648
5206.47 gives 9.203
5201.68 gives 8.789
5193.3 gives 10.14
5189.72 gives 9.449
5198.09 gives 9.181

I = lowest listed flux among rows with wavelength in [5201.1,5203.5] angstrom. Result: 8.789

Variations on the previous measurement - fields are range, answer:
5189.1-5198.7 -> 9.181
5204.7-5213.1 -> 9.027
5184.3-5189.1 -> 8.661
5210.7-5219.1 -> 8.362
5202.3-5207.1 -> 8.874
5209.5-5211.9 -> 9.106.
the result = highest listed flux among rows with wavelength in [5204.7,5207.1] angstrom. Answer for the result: 9.203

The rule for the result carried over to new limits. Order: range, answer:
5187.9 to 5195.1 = 10.14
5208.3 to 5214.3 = 9.164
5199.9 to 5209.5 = 9.208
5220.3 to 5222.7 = 10.08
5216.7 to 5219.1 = 8.675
